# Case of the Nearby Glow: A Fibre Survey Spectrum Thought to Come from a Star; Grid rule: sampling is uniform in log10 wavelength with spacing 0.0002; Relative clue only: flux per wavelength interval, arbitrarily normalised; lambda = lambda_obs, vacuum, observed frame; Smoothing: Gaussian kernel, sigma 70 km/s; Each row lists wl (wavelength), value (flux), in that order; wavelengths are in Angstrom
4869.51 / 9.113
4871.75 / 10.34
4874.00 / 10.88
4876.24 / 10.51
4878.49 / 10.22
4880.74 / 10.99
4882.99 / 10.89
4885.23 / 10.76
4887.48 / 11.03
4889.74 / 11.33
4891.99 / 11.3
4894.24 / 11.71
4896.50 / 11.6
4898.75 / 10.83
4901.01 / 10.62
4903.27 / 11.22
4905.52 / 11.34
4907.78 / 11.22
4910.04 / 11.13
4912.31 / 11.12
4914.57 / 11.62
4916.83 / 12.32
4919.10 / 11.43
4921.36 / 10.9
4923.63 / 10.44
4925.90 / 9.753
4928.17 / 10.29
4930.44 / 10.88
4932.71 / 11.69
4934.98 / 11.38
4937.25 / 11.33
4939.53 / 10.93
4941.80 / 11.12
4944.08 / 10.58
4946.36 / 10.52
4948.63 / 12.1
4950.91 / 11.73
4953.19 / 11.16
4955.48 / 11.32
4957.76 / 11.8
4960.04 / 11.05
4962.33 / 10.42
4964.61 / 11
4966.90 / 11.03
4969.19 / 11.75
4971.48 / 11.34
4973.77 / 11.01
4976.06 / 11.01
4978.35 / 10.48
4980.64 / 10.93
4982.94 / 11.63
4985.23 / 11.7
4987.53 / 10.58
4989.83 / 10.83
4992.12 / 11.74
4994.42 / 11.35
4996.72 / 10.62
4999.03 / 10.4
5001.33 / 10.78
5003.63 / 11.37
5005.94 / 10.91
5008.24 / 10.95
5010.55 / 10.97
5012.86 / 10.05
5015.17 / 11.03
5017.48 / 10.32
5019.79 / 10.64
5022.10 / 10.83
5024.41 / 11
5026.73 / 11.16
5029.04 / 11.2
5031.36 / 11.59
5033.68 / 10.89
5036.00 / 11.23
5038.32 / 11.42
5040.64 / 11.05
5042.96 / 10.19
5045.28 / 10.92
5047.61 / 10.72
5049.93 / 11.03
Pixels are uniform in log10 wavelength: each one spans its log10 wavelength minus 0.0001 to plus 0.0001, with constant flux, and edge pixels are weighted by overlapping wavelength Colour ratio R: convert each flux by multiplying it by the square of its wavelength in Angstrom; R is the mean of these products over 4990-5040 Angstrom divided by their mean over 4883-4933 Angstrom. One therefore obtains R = 1.03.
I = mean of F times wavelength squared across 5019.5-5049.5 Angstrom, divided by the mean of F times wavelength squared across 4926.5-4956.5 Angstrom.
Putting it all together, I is 1.03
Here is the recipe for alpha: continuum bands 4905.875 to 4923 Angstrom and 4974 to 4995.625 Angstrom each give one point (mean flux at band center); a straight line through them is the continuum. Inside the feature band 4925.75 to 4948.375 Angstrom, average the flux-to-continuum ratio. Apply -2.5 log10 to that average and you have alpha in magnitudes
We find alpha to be 0.033 mag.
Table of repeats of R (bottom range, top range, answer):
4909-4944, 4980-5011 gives 1.03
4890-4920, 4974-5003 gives 1.00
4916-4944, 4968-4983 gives 1.03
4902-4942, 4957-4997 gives 1.02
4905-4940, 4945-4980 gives 1.02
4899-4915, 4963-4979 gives 1.02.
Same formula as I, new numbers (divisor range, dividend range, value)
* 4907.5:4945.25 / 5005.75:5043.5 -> 1.03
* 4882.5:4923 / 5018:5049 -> 1.03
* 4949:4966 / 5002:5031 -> 0.99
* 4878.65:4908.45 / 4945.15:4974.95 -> 1.04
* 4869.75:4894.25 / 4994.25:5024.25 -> 1.05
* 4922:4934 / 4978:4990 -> 1.07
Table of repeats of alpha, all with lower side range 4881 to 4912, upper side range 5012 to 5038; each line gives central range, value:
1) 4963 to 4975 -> -0.02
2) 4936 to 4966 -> -0.01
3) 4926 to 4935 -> 0.02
